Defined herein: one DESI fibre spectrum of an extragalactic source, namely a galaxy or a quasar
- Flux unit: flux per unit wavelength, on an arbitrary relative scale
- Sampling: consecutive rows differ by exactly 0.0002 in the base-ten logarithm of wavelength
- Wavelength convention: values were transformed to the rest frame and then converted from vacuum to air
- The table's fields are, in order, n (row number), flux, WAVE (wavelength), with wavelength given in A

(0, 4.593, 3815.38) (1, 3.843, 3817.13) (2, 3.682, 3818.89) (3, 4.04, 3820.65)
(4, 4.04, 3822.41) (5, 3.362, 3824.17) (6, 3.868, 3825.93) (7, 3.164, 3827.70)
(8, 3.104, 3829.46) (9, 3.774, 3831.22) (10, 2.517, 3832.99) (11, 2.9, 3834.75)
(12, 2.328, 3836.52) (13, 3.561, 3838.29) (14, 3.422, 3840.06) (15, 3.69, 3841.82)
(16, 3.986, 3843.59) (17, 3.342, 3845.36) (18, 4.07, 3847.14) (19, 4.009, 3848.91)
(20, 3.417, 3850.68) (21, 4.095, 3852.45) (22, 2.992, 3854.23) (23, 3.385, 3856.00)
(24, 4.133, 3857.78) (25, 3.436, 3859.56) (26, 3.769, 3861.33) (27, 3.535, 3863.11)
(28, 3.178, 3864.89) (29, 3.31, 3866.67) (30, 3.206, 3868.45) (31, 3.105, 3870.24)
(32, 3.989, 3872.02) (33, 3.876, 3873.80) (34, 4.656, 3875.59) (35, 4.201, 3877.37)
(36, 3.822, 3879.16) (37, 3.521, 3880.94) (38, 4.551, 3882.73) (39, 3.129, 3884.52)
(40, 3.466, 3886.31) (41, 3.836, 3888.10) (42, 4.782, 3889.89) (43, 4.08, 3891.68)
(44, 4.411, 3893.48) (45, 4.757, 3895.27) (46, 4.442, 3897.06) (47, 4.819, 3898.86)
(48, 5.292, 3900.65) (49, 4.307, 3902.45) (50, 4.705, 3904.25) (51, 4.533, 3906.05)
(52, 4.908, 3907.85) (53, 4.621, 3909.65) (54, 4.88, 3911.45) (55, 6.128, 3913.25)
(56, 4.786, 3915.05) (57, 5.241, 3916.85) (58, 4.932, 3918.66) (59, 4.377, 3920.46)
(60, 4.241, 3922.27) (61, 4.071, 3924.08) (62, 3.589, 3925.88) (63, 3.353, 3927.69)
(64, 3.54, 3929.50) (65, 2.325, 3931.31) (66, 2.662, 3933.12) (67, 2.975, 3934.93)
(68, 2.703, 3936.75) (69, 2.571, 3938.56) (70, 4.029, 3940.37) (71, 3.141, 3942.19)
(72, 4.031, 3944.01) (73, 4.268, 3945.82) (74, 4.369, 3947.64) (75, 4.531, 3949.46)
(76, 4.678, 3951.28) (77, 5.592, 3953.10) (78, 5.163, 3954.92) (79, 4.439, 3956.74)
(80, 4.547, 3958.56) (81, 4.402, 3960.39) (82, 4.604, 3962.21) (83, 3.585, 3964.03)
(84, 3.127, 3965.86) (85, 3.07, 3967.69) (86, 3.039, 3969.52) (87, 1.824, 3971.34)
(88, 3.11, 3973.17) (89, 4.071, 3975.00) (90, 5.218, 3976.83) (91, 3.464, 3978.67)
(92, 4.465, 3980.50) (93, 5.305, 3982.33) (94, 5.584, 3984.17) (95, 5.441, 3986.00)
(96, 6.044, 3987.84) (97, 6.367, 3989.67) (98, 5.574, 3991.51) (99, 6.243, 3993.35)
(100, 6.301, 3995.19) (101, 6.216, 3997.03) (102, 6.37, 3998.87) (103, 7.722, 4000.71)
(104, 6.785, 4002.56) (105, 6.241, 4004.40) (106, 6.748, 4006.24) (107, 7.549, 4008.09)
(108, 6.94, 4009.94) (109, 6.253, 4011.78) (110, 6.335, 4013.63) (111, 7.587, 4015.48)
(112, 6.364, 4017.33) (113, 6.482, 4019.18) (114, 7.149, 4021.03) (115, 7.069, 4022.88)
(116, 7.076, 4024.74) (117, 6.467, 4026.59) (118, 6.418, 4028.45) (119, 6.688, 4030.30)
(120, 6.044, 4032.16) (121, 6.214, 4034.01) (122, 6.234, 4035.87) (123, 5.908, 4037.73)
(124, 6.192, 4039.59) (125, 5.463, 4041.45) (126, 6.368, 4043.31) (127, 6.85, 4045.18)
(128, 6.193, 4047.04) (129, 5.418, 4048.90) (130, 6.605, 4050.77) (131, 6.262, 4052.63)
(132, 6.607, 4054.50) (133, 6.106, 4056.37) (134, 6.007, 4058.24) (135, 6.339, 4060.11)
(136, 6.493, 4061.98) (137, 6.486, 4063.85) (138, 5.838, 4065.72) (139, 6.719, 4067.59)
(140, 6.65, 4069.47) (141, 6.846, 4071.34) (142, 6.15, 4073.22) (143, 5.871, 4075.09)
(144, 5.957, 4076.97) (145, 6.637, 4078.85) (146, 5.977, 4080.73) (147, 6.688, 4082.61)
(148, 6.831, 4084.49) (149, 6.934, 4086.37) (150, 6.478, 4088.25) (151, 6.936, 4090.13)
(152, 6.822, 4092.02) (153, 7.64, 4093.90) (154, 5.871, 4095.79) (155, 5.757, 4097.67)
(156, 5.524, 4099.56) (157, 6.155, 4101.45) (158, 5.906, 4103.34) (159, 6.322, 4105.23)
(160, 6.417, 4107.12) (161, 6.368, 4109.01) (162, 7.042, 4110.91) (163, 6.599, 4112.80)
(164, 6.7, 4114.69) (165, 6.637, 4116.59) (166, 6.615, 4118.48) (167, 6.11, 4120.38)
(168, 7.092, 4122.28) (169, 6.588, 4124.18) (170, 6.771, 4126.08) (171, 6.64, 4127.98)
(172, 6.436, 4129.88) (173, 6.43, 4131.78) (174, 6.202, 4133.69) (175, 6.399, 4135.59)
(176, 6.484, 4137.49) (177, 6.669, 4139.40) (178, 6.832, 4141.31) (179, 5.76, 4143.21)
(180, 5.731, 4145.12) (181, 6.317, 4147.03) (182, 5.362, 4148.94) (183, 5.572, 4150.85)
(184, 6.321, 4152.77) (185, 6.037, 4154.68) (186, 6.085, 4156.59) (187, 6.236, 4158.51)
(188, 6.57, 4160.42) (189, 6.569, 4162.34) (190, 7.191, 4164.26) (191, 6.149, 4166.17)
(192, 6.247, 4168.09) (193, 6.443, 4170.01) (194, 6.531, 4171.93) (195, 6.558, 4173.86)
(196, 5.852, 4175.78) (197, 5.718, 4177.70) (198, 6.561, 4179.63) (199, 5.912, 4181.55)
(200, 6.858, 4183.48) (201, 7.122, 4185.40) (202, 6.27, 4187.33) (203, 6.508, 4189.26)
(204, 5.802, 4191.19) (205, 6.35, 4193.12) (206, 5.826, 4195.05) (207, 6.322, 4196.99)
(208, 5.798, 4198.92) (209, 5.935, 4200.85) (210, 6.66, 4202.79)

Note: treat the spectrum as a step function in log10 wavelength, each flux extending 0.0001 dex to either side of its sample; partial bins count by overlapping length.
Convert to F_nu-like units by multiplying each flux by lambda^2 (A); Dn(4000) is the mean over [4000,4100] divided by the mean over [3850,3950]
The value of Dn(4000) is 1.75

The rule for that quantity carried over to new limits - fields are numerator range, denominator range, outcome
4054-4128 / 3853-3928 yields 1.71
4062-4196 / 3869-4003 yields 1.59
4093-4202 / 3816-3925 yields 1.83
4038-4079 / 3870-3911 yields 1.59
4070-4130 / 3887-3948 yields 1.71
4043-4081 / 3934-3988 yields 1.62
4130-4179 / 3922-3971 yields 1.84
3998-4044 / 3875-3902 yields 1.66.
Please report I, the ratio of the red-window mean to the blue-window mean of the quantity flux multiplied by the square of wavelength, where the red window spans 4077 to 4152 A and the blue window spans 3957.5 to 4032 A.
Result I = 1.21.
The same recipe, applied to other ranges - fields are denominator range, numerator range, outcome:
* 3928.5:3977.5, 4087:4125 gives 1.86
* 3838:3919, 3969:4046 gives 1.56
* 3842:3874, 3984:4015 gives 1.92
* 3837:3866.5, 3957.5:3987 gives 1.20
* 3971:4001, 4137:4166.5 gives 1.28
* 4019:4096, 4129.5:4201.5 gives 1.03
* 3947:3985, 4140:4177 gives 1.63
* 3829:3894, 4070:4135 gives 2.01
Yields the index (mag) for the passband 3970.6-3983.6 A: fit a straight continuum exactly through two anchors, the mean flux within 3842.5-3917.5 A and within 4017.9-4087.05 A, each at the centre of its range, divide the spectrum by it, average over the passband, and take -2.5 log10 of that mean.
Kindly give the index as 0.33 mag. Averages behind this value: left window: 4.11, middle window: 3.99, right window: 6.38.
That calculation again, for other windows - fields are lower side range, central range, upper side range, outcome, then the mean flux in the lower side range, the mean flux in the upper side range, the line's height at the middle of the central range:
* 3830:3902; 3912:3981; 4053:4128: 0.19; 3.77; 6.45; 4.73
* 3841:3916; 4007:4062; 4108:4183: -0.19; 4.08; 6.37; 5.42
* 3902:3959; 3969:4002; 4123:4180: -0.10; 4.19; 6.31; 4.72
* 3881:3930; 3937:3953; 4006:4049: 0.27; 4.43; 6.52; 5.1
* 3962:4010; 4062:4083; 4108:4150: -0.07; 5.21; 6.44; 5.95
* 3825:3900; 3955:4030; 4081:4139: -0.07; 3.71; 6.51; 5.18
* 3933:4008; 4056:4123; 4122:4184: -0.12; 4.71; 6.32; 5.76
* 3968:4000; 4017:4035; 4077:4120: -0.20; 4.96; 6.48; 5.52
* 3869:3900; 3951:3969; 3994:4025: 0.31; 4.09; 6.76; 5.7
